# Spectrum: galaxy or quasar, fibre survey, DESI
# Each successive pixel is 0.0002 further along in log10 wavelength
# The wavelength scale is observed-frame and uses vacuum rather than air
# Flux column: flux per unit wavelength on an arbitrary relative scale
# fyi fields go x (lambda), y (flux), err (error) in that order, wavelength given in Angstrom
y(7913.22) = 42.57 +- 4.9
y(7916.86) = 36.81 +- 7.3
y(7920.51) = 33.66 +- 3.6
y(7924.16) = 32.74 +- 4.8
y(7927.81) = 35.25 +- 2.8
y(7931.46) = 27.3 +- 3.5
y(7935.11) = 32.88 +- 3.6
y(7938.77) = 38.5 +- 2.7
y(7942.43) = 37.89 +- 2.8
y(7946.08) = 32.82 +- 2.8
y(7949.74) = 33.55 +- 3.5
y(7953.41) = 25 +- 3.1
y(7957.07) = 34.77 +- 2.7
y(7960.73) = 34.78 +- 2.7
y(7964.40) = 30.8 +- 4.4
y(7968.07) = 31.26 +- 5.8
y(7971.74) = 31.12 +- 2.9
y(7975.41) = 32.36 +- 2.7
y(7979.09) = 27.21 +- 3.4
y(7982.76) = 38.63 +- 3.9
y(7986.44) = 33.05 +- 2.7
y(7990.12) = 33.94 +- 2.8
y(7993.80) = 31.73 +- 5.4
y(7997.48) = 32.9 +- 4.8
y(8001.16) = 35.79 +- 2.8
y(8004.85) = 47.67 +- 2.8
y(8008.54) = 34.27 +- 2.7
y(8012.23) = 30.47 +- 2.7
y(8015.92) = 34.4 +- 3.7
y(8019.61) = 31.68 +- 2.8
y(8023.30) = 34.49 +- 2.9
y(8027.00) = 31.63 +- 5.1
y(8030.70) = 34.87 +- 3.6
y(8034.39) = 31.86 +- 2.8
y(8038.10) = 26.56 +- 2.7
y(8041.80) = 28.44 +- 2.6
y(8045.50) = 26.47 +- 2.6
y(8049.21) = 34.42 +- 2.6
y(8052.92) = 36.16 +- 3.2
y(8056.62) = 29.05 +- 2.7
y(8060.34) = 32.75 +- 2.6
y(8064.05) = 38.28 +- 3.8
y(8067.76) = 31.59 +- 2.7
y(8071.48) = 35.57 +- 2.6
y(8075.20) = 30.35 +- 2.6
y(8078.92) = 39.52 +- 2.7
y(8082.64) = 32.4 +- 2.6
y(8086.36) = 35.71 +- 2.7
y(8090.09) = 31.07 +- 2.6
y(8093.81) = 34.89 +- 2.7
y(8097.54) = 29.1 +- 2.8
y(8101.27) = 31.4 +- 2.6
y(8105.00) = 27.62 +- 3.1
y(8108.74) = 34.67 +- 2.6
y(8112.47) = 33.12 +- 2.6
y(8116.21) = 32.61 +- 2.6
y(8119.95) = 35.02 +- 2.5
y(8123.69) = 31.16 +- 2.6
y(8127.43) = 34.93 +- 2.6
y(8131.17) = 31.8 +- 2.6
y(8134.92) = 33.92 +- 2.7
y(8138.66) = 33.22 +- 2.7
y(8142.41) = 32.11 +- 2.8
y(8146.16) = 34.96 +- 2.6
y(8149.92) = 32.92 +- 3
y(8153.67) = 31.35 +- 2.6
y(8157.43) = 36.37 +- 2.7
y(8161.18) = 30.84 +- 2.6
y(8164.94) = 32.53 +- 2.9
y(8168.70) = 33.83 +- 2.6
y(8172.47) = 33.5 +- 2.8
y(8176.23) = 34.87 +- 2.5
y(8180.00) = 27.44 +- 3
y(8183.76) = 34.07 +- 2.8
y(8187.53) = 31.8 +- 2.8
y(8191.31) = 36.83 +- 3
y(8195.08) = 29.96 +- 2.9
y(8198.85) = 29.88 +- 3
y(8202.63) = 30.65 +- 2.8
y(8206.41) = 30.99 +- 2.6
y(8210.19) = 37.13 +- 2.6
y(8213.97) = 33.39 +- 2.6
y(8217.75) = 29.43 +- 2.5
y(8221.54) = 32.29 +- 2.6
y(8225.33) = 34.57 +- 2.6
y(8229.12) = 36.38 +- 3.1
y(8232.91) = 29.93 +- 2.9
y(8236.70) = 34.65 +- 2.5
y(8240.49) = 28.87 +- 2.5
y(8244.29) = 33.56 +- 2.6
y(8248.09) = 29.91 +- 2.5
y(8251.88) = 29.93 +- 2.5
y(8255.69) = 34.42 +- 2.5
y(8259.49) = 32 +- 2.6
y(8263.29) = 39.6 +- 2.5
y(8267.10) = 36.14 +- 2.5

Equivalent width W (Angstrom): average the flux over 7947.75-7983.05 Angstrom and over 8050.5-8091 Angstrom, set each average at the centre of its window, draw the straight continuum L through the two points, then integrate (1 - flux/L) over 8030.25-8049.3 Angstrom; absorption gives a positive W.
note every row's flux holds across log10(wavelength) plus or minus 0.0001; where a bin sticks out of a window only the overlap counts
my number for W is 2.0 Angstrom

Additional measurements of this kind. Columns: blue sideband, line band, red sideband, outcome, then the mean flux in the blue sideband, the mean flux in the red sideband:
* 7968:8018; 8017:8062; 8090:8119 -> 2.1 Angstrom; 34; 32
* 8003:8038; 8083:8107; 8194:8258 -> 1.3 Angstrom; 34.2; 32.1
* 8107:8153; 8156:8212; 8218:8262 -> 0.3 Angstrom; 33.3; 32.4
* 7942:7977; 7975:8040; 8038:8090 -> -2.1 Angstrom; 32.2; 32.8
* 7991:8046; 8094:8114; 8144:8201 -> 0.9 Angstrom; 33.1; 32.7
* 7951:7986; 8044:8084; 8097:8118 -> -2.2 Angstrom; 31.8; 31.6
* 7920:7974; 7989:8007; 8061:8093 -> -1.7 Angstrom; 32.8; 34.3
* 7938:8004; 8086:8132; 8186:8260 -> 0.4 Angstrom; 33.2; 32.3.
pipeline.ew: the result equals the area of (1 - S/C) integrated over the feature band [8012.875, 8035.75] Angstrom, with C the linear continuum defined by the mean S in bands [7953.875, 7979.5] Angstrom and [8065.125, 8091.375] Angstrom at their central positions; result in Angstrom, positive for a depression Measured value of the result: -0.1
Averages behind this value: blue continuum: 31.6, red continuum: 33.9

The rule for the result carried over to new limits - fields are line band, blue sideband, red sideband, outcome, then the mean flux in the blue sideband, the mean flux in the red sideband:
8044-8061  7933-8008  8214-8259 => 0.77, 33.8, 32.2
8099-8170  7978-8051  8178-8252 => -0.69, 33.1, 32.1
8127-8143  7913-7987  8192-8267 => -0.12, 33.3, 32.7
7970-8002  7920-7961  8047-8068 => 0.50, 33.2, 33.8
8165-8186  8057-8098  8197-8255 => -0.01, 33.7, 32.1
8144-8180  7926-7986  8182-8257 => -0.72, 32.8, 32.4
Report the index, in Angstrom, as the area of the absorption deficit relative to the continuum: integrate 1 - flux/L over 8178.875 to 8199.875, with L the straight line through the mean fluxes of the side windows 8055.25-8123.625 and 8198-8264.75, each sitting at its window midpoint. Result 0.6 Angstrom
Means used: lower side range 33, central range 31.9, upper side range 32.6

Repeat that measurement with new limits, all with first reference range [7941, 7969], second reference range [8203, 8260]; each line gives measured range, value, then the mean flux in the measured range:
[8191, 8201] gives 0.31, 31.5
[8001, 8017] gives -2.03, 36.7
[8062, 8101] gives -1.46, 33.7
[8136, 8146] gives -0.20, 33.2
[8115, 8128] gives -0.33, 33.3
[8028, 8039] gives 0.34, 31.5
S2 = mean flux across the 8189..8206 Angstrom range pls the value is 31.7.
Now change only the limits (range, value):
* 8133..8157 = 33.3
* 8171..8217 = 32.5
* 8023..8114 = 32.4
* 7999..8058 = 33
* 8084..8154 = 32.7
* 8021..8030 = 33.2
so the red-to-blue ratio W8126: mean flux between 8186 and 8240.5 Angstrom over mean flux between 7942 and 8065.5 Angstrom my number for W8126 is 0.99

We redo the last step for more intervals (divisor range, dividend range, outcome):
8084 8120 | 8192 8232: 1.00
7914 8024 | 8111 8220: 0.97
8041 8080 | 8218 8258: 0.98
